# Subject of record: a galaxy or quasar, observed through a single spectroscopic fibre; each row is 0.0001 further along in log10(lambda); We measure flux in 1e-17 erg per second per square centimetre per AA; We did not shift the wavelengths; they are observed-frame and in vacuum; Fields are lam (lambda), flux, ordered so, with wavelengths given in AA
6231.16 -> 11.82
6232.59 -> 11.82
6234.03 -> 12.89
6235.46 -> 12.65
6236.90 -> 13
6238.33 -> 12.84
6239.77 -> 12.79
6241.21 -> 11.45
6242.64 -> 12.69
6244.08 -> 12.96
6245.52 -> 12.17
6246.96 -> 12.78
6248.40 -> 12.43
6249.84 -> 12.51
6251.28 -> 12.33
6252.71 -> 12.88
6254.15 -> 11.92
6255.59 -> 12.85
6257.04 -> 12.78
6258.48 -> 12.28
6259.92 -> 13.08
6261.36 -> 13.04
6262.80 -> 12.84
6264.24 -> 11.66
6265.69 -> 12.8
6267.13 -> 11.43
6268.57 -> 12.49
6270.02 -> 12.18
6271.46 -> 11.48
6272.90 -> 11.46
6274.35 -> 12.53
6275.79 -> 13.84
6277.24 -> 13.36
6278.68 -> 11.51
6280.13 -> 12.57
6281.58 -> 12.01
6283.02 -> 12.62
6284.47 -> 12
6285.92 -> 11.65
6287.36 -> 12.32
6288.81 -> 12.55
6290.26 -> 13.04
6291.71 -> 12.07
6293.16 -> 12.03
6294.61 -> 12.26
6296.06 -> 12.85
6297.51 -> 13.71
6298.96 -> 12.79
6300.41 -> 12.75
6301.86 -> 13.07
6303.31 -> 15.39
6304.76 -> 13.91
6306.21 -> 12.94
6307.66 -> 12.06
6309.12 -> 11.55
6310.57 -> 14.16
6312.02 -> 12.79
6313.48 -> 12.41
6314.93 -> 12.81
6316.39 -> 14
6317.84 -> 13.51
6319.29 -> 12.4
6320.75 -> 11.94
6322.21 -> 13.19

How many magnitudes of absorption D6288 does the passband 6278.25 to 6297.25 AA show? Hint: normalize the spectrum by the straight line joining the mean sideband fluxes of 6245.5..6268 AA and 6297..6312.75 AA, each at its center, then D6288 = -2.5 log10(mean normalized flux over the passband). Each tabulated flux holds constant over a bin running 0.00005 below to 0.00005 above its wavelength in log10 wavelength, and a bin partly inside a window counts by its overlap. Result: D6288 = 0.05 mag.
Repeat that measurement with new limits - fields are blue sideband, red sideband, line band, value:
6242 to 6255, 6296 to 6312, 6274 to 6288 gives 0.04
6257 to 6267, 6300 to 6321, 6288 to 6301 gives 0.02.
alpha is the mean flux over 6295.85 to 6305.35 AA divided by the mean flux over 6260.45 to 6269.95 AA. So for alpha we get 1.09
